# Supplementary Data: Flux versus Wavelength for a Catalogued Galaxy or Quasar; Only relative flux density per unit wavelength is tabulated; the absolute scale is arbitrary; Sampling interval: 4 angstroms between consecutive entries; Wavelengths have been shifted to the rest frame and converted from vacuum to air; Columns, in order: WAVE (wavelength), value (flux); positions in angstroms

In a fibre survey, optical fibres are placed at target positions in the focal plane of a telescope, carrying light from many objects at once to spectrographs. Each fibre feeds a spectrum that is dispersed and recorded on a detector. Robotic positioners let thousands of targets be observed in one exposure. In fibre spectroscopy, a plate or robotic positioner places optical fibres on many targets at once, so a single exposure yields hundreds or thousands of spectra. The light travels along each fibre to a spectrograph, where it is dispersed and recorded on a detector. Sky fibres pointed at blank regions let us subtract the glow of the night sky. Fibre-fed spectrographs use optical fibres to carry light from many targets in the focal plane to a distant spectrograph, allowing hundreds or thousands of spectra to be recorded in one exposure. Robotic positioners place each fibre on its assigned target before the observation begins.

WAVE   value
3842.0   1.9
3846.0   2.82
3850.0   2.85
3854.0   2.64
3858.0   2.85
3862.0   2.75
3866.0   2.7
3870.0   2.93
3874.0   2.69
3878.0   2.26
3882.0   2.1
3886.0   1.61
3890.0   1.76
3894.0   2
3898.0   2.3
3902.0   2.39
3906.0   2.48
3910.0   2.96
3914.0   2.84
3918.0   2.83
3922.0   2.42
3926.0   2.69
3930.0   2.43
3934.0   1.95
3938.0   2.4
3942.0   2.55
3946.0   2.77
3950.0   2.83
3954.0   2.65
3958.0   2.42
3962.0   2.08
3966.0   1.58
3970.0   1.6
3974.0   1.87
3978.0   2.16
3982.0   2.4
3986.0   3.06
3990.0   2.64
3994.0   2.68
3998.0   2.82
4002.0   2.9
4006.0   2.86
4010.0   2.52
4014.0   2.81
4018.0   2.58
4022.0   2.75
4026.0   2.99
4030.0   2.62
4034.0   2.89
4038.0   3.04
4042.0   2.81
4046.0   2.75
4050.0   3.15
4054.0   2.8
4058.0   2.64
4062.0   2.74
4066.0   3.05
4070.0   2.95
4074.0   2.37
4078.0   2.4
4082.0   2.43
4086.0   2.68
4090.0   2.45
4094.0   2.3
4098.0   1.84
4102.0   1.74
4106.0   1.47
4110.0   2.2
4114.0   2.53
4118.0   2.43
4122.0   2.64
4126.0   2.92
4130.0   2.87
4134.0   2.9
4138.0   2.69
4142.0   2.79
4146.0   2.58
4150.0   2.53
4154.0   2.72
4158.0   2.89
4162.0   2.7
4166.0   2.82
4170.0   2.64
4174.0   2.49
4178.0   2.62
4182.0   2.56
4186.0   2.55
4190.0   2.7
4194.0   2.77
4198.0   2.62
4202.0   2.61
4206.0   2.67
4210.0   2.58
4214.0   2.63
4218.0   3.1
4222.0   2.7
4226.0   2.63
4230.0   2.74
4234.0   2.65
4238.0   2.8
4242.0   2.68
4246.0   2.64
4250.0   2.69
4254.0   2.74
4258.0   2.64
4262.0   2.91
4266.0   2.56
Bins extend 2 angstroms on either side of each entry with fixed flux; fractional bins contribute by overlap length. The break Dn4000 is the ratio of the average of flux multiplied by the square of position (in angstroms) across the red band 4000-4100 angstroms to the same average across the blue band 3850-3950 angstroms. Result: 1.17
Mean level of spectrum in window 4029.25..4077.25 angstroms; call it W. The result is 2.81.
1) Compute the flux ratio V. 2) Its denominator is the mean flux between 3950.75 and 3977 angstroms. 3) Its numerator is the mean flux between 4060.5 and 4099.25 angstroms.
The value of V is 1.22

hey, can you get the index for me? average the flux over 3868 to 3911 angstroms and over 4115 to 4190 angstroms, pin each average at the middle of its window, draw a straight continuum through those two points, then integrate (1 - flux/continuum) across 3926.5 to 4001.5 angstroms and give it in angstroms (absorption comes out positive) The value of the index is 0.3 angstroms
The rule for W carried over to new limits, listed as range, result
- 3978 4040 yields 2.75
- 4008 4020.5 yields 2.64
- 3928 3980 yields 2.25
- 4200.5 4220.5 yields 2.72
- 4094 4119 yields 2.04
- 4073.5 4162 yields 2.48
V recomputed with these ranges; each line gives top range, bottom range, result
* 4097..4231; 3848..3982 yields 1.08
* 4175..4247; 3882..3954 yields 1.11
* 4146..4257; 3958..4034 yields 1.07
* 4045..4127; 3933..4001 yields 1.04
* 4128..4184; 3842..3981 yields 1.12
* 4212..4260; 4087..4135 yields 1.16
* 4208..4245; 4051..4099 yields 1.05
